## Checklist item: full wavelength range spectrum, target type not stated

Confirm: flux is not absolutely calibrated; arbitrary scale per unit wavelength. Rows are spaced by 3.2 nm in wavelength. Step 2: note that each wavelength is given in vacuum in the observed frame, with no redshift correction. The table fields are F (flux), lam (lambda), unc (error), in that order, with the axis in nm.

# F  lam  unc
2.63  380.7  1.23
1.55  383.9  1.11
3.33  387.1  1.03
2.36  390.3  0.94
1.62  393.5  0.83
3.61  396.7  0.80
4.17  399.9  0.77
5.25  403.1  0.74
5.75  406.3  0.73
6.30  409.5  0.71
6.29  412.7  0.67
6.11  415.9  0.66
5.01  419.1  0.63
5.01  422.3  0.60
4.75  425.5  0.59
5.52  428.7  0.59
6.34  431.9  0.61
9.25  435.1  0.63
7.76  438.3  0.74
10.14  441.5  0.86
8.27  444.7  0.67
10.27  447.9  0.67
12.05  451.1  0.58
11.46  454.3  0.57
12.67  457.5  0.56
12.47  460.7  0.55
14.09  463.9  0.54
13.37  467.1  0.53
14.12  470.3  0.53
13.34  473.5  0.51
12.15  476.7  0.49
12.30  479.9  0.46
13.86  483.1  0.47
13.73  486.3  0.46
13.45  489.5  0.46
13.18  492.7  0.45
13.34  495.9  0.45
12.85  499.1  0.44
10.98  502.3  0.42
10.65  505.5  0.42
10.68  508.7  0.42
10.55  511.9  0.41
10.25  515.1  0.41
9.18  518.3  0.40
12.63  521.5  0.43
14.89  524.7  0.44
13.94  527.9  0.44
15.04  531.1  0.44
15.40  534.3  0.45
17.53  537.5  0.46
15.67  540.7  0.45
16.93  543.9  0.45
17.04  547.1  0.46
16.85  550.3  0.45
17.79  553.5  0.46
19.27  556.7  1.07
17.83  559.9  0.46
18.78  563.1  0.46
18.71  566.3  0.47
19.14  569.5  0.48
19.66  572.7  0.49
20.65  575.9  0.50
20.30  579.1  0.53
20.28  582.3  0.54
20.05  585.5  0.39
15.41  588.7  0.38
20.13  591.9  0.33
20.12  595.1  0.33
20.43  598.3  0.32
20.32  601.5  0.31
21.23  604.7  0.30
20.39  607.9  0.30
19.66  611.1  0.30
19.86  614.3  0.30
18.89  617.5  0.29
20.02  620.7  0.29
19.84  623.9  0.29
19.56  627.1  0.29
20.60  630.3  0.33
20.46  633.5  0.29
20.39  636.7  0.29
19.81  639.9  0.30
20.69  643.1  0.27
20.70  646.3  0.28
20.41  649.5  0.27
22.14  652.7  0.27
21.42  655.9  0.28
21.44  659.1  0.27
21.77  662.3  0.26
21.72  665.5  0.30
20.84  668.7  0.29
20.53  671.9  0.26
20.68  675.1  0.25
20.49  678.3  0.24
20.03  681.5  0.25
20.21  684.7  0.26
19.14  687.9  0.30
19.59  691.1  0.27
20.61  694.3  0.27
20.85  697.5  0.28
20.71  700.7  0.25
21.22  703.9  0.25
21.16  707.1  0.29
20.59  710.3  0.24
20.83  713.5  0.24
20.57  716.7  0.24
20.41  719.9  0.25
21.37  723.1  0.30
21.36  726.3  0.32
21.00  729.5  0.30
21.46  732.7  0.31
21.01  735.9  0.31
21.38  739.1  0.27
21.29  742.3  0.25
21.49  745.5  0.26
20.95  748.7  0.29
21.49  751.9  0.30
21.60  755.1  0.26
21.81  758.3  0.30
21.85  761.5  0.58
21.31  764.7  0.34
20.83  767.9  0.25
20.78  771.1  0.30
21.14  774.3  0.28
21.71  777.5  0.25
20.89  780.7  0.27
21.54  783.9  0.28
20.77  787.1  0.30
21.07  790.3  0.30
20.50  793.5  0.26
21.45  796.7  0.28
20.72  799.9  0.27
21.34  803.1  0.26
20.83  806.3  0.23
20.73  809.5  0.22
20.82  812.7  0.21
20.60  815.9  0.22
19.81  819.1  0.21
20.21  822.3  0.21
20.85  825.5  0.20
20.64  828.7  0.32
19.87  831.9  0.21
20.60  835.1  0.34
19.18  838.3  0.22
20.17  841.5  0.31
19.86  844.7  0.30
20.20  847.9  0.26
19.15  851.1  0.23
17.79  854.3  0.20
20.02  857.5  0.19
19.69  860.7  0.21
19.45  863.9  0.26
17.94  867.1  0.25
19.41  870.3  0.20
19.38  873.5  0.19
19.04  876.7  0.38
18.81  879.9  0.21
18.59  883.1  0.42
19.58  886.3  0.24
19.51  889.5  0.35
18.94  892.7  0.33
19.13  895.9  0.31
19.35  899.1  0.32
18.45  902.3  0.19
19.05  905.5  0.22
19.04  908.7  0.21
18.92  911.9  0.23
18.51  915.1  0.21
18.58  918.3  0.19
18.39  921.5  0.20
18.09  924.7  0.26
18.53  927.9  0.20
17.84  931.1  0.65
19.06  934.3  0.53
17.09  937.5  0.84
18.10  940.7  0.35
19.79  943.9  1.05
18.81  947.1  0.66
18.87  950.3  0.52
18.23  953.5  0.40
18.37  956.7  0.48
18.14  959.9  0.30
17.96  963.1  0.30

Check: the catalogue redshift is 0.00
